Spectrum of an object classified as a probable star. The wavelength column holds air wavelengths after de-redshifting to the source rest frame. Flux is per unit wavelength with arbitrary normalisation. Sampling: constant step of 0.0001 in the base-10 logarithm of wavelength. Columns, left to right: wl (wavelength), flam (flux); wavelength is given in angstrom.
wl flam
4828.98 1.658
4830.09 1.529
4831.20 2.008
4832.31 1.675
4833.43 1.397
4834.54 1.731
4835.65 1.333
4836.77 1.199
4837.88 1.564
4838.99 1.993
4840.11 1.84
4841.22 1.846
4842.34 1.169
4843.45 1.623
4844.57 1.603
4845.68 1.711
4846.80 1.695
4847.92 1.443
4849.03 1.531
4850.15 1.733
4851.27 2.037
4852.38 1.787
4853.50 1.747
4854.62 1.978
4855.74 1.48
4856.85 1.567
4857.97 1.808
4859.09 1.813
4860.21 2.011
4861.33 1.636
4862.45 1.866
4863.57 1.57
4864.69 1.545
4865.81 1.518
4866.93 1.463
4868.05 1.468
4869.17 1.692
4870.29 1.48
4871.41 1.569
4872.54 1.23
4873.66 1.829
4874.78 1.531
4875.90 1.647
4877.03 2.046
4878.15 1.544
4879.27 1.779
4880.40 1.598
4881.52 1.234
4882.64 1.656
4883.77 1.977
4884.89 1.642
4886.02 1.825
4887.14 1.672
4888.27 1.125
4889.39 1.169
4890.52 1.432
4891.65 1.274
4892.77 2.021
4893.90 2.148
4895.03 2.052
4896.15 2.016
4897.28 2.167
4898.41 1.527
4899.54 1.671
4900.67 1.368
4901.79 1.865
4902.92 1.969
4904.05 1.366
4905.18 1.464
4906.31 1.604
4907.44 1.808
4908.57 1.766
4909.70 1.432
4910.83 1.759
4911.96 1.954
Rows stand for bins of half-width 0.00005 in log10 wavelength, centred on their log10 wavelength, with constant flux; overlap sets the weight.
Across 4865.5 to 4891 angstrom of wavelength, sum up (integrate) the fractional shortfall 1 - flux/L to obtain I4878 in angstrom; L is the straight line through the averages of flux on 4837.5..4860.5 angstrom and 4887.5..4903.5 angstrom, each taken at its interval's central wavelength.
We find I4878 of 2.0 angstrom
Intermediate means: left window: 1.71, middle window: 1.57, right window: 1.7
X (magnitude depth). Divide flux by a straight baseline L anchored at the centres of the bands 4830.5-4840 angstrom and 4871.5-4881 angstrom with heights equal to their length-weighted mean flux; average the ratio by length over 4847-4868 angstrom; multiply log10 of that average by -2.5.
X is -0.04 mag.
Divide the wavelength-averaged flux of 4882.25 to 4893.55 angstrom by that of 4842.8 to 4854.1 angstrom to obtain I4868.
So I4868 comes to 0.94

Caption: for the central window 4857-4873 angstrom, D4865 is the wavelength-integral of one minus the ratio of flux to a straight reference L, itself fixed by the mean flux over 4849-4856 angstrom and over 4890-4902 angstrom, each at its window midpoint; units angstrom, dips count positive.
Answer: 1.4 angstrom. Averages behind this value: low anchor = 1.78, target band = 1.62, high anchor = 1.78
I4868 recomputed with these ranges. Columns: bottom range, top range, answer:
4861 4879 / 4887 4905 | 1.04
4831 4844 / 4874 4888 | 1.04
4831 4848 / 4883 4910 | 1.05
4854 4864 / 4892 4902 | 1.06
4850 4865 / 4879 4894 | 0.90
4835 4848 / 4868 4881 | 1.02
